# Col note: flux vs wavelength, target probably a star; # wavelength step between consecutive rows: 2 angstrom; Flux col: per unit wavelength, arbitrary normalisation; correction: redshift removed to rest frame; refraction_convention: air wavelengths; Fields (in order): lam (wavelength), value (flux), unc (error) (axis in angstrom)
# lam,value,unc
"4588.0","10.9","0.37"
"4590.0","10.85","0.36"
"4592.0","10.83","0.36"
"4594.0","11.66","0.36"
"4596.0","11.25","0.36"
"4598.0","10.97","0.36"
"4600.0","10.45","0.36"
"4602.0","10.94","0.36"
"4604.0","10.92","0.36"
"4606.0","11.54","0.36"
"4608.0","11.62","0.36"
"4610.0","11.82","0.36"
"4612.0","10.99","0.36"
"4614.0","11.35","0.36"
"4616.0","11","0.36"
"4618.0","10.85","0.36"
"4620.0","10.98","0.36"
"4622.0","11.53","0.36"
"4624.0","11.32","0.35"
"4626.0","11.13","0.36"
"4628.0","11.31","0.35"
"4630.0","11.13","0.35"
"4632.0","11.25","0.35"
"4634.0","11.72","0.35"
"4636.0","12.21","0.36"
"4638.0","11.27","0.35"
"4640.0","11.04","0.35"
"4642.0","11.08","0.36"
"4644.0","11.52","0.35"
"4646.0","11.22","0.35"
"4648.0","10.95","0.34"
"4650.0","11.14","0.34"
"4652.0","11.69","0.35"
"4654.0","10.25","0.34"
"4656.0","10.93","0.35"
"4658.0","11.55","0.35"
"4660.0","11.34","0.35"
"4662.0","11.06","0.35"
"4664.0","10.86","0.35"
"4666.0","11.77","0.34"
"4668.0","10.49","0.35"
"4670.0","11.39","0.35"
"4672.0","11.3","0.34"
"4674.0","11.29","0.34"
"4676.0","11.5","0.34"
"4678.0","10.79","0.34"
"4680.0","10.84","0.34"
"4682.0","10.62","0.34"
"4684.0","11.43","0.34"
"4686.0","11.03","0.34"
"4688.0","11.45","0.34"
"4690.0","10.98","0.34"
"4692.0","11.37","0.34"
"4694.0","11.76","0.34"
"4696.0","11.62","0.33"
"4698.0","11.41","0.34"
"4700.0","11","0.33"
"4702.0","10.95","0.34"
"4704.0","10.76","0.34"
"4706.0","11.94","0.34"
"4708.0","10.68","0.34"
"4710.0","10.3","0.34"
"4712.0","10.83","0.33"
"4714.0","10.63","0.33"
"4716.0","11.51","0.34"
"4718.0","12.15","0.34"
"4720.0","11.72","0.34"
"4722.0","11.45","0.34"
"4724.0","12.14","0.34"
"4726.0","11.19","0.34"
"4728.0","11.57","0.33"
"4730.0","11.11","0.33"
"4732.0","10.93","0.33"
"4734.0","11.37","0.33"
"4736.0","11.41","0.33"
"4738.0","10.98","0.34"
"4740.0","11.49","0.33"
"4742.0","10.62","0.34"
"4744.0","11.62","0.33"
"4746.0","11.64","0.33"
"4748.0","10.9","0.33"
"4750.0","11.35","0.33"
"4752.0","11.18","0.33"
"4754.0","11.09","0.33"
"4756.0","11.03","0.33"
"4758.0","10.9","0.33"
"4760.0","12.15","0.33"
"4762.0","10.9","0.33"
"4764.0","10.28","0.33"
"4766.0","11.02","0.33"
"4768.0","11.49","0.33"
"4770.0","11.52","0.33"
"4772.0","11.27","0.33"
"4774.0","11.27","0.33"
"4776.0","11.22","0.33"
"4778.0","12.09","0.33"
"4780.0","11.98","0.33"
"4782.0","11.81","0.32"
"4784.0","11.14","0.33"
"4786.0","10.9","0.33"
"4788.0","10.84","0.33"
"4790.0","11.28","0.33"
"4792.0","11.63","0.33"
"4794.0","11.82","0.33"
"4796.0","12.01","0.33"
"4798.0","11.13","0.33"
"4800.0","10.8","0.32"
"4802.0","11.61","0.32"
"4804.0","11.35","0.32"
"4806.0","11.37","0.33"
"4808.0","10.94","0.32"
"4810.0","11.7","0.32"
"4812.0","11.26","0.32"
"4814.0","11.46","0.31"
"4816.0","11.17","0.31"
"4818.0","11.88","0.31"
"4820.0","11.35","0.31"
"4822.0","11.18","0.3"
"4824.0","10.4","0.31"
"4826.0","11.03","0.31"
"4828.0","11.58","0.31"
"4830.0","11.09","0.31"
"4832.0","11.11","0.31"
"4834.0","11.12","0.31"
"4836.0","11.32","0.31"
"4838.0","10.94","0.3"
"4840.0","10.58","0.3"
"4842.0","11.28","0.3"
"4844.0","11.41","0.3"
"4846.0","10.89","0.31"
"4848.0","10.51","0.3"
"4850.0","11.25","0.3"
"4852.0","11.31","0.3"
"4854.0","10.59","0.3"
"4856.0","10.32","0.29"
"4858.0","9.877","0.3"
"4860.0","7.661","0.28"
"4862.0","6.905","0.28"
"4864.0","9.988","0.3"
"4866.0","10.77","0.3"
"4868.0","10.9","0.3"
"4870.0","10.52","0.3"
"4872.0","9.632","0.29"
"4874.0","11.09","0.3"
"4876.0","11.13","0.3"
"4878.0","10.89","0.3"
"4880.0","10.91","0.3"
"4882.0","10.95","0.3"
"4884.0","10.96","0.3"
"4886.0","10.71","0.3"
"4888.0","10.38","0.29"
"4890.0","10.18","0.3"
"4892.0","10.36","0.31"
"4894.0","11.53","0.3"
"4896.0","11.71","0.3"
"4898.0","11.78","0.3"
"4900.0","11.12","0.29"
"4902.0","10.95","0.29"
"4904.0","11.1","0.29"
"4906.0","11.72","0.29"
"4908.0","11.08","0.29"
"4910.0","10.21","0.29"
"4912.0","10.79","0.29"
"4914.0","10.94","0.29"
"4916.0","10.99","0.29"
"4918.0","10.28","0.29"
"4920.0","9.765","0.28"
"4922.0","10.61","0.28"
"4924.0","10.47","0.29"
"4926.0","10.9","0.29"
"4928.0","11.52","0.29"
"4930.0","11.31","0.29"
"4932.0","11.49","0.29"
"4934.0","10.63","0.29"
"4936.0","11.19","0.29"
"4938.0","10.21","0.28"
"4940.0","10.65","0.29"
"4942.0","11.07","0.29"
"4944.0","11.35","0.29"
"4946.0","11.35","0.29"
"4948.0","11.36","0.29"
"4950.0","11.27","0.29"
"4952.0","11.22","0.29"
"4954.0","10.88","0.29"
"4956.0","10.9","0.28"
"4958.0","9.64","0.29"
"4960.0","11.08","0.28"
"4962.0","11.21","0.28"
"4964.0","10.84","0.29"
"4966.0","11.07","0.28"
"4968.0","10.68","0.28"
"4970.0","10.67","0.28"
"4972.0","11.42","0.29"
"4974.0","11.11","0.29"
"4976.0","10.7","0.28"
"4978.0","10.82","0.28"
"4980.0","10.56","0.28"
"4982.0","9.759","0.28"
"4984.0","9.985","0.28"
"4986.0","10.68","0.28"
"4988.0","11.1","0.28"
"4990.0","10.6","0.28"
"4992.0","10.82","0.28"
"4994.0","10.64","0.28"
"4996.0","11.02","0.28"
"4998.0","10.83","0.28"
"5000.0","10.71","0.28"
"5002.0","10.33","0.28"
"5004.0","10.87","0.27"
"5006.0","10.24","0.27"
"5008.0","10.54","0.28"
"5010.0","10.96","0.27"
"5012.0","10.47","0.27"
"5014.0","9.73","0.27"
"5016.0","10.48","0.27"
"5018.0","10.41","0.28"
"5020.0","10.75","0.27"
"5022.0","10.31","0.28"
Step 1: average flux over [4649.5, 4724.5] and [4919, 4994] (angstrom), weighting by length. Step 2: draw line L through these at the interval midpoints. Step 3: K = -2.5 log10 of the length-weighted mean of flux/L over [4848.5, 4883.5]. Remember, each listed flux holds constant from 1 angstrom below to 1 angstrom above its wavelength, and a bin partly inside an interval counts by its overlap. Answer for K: 0.07 mag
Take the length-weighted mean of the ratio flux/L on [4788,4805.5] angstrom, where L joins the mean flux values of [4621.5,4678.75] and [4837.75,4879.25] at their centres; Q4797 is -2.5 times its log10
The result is -0.076 mag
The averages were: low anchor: 11.2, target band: 11.4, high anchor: 10.4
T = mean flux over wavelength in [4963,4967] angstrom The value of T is 11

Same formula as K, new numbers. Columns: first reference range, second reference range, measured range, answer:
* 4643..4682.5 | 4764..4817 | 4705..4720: 0.004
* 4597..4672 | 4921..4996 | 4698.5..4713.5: 0.020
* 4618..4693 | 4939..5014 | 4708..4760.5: -0.015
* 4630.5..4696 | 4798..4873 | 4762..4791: -0.033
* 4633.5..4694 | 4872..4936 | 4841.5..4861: 0.049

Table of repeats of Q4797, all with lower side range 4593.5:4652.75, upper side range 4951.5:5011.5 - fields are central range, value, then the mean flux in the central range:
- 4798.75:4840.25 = -0.024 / 11.2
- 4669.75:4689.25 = 0.002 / 11.2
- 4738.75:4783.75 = -0.025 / 11.3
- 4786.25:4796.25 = -0.041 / 11.4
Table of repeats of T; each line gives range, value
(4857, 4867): 9.04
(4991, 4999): 10.8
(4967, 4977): 10.9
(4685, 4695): 11.3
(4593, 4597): 11.5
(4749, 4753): 11.3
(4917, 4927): 10.4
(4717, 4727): 11.7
